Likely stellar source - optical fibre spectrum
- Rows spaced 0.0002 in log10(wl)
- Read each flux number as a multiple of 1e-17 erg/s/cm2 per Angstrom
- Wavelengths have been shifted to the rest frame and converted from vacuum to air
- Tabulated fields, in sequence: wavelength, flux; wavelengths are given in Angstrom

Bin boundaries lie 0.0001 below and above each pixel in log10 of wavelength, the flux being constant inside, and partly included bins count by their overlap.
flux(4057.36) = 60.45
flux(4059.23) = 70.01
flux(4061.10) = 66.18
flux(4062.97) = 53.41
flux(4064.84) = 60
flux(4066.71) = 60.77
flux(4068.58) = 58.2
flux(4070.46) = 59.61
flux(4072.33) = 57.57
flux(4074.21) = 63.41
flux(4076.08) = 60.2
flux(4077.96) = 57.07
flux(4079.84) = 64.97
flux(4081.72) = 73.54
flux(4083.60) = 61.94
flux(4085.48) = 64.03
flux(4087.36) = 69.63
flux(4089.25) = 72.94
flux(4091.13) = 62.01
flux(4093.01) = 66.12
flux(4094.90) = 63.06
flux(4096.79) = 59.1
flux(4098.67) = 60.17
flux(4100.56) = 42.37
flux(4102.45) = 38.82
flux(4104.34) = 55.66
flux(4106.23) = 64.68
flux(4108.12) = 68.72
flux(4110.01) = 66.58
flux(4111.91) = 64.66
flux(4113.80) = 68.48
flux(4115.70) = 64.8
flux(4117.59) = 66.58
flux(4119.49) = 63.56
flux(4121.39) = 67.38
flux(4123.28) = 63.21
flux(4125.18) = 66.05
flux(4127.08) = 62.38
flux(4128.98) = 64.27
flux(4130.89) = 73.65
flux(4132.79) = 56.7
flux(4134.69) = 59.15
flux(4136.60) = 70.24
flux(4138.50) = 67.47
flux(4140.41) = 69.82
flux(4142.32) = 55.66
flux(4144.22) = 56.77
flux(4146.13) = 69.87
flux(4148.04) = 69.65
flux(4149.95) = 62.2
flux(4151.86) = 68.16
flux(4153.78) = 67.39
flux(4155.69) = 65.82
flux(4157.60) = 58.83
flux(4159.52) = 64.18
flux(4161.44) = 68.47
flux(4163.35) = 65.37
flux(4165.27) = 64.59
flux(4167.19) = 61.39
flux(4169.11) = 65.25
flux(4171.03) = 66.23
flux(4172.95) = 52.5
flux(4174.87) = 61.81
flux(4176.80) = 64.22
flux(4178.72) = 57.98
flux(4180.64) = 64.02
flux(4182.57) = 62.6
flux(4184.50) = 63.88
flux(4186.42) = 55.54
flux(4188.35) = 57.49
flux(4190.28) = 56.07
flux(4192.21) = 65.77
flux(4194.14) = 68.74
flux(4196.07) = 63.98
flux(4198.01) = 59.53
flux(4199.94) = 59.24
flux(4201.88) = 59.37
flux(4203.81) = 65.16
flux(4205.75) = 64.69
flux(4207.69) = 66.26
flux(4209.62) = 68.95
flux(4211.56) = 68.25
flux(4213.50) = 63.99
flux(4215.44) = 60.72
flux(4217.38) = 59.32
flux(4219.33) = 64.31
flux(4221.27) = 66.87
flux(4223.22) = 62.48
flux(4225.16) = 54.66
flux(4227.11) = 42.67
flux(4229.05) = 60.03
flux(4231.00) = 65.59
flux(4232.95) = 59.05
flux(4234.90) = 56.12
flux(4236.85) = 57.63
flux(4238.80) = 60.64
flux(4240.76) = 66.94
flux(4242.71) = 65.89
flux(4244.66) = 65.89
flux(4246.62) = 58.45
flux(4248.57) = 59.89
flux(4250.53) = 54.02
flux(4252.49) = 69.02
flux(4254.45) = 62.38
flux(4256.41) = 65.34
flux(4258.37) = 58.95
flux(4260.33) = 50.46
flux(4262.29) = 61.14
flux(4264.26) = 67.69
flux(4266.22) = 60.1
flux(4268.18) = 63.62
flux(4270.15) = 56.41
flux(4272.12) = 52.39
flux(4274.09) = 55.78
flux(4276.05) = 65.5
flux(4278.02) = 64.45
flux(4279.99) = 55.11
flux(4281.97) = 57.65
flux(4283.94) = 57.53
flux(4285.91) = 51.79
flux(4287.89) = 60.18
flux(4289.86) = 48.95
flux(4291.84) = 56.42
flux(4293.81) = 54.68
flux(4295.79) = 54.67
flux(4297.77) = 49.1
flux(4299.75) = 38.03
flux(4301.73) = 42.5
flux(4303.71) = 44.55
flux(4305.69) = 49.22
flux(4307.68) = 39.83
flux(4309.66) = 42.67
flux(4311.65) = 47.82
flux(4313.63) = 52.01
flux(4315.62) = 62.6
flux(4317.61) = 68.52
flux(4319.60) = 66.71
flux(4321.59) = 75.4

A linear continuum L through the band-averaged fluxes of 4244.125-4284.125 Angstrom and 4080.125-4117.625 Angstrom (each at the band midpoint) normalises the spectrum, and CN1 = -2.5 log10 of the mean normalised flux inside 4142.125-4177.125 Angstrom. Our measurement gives -0.04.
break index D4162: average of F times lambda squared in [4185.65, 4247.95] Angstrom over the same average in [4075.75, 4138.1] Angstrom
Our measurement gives 1.0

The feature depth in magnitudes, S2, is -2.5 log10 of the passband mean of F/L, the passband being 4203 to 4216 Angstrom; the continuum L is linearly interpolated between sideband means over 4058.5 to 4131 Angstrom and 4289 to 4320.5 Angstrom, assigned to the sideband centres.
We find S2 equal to -0.17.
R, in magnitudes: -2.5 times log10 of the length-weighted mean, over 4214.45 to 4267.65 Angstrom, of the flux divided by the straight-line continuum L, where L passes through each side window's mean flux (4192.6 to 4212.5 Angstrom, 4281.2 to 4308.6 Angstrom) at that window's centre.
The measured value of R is -0.040 mag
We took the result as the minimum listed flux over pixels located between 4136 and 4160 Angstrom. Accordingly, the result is 55.66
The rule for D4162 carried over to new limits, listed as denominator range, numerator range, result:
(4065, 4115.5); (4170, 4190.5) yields 1.02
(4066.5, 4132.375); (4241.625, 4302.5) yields 1.00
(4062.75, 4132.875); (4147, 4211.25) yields 1.05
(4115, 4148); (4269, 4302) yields 0.91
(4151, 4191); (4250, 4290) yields 0.99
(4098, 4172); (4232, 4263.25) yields 1.01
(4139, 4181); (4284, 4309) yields 0.83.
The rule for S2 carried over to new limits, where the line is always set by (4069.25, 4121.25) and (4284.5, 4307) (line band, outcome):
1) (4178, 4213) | -0.12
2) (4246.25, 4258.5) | -0.17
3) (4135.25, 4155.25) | -0.11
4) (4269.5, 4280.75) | -0.14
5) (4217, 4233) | -0.10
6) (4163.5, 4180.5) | -0.08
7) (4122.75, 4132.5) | -0.09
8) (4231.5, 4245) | -0.15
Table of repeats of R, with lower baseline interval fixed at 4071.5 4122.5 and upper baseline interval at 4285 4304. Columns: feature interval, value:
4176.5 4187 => -0.08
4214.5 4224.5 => -0.14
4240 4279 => -0.17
